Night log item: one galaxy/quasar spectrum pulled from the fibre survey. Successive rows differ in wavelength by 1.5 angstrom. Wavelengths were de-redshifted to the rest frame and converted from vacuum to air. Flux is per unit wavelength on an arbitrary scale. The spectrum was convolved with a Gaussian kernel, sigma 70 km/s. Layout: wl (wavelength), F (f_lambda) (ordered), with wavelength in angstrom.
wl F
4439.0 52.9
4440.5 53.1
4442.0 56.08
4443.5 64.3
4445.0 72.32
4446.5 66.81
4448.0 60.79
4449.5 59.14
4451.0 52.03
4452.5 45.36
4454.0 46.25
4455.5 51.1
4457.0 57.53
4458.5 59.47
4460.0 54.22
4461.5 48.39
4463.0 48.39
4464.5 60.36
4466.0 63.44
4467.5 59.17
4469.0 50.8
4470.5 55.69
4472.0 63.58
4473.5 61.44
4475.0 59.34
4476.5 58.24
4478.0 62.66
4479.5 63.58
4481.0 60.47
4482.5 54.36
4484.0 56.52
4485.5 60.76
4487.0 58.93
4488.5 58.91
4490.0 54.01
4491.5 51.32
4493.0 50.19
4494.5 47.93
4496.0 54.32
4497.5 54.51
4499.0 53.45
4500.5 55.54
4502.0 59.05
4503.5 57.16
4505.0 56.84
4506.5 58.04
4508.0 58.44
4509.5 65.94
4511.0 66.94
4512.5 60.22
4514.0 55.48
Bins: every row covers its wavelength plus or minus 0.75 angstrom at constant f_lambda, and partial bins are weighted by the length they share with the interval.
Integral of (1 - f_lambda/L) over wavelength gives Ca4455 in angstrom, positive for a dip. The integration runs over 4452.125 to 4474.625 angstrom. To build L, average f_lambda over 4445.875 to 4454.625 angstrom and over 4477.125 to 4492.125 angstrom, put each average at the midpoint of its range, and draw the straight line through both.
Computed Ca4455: 0.41 angstrom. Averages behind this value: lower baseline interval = 55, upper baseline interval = 58.2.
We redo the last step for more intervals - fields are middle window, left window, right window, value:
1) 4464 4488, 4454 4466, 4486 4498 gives -2.3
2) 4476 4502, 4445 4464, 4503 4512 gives 1.0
